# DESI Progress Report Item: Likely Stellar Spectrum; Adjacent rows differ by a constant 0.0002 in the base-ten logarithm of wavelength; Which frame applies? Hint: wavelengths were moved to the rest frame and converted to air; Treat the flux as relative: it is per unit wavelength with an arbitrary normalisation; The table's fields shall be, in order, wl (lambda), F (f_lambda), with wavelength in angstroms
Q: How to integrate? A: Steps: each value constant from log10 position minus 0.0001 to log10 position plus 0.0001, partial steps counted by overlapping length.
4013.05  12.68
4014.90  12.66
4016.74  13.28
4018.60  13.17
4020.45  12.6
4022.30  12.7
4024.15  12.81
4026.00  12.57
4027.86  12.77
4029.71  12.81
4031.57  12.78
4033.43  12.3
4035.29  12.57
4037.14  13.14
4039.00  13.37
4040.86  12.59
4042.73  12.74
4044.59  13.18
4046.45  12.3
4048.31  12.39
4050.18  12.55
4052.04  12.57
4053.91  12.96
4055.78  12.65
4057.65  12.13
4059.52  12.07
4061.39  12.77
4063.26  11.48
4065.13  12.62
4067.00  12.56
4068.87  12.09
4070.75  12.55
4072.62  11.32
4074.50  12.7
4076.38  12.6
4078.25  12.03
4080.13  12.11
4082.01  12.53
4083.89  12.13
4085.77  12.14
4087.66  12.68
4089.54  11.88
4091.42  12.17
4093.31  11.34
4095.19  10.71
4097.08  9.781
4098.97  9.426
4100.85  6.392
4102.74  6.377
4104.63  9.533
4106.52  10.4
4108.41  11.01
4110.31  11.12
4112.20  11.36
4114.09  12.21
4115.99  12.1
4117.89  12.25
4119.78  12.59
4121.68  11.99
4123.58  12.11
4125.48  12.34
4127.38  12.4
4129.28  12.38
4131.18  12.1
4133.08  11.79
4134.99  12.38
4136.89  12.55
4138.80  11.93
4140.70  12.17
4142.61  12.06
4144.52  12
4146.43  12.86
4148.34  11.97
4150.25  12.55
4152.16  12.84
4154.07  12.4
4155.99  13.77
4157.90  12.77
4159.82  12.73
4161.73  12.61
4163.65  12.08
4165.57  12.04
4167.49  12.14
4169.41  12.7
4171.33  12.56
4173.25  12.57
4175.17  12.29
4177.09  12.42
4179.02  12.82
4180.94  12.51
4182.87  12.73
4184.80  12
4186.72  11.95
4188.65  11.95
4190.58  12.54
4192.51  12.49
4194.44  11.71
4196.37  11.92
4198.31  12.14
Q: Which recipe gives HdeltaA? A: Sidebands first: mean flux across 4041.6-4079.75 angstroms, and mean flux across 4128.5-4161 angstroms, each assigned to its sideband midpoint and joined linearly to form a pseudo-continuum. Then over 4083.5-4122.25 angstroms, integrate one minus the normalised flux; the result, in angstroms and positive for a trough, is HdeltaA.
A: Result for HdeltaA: 4.7 angstroms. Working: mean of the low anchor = 12.4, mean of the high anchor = 12.4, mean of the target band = 10.9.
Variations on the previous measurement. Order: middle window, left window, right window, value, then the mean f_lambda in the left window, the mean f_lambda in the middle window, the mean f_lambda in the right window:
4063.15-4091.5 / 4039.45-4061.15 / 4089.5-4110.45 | -2.9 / 12.6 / 12.2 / 9.89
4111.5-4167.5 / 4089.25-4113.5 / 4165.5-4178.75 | -4.9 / 10.1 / 12.3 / 12.4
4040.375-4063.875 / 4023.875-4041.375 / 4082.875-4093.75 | 0.1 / 12.8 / 12.5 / 12.1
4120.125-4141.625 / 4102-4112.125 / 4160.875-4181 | -2.7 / 9.9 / 12.2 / 12.4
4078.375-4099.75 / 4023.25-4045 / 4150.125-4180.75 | 1.9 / 12.8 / 11.6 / 12.6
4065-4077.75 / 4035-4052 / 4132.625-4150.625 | 0.3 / 12.8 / 12.3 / 12.2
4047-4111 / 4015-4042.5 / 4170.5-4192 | 5.8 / 12.8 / 11.5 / 12.4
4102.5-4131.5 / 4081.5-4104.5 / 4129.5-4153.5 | -0.2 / 10.6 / 11.5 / 12.3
